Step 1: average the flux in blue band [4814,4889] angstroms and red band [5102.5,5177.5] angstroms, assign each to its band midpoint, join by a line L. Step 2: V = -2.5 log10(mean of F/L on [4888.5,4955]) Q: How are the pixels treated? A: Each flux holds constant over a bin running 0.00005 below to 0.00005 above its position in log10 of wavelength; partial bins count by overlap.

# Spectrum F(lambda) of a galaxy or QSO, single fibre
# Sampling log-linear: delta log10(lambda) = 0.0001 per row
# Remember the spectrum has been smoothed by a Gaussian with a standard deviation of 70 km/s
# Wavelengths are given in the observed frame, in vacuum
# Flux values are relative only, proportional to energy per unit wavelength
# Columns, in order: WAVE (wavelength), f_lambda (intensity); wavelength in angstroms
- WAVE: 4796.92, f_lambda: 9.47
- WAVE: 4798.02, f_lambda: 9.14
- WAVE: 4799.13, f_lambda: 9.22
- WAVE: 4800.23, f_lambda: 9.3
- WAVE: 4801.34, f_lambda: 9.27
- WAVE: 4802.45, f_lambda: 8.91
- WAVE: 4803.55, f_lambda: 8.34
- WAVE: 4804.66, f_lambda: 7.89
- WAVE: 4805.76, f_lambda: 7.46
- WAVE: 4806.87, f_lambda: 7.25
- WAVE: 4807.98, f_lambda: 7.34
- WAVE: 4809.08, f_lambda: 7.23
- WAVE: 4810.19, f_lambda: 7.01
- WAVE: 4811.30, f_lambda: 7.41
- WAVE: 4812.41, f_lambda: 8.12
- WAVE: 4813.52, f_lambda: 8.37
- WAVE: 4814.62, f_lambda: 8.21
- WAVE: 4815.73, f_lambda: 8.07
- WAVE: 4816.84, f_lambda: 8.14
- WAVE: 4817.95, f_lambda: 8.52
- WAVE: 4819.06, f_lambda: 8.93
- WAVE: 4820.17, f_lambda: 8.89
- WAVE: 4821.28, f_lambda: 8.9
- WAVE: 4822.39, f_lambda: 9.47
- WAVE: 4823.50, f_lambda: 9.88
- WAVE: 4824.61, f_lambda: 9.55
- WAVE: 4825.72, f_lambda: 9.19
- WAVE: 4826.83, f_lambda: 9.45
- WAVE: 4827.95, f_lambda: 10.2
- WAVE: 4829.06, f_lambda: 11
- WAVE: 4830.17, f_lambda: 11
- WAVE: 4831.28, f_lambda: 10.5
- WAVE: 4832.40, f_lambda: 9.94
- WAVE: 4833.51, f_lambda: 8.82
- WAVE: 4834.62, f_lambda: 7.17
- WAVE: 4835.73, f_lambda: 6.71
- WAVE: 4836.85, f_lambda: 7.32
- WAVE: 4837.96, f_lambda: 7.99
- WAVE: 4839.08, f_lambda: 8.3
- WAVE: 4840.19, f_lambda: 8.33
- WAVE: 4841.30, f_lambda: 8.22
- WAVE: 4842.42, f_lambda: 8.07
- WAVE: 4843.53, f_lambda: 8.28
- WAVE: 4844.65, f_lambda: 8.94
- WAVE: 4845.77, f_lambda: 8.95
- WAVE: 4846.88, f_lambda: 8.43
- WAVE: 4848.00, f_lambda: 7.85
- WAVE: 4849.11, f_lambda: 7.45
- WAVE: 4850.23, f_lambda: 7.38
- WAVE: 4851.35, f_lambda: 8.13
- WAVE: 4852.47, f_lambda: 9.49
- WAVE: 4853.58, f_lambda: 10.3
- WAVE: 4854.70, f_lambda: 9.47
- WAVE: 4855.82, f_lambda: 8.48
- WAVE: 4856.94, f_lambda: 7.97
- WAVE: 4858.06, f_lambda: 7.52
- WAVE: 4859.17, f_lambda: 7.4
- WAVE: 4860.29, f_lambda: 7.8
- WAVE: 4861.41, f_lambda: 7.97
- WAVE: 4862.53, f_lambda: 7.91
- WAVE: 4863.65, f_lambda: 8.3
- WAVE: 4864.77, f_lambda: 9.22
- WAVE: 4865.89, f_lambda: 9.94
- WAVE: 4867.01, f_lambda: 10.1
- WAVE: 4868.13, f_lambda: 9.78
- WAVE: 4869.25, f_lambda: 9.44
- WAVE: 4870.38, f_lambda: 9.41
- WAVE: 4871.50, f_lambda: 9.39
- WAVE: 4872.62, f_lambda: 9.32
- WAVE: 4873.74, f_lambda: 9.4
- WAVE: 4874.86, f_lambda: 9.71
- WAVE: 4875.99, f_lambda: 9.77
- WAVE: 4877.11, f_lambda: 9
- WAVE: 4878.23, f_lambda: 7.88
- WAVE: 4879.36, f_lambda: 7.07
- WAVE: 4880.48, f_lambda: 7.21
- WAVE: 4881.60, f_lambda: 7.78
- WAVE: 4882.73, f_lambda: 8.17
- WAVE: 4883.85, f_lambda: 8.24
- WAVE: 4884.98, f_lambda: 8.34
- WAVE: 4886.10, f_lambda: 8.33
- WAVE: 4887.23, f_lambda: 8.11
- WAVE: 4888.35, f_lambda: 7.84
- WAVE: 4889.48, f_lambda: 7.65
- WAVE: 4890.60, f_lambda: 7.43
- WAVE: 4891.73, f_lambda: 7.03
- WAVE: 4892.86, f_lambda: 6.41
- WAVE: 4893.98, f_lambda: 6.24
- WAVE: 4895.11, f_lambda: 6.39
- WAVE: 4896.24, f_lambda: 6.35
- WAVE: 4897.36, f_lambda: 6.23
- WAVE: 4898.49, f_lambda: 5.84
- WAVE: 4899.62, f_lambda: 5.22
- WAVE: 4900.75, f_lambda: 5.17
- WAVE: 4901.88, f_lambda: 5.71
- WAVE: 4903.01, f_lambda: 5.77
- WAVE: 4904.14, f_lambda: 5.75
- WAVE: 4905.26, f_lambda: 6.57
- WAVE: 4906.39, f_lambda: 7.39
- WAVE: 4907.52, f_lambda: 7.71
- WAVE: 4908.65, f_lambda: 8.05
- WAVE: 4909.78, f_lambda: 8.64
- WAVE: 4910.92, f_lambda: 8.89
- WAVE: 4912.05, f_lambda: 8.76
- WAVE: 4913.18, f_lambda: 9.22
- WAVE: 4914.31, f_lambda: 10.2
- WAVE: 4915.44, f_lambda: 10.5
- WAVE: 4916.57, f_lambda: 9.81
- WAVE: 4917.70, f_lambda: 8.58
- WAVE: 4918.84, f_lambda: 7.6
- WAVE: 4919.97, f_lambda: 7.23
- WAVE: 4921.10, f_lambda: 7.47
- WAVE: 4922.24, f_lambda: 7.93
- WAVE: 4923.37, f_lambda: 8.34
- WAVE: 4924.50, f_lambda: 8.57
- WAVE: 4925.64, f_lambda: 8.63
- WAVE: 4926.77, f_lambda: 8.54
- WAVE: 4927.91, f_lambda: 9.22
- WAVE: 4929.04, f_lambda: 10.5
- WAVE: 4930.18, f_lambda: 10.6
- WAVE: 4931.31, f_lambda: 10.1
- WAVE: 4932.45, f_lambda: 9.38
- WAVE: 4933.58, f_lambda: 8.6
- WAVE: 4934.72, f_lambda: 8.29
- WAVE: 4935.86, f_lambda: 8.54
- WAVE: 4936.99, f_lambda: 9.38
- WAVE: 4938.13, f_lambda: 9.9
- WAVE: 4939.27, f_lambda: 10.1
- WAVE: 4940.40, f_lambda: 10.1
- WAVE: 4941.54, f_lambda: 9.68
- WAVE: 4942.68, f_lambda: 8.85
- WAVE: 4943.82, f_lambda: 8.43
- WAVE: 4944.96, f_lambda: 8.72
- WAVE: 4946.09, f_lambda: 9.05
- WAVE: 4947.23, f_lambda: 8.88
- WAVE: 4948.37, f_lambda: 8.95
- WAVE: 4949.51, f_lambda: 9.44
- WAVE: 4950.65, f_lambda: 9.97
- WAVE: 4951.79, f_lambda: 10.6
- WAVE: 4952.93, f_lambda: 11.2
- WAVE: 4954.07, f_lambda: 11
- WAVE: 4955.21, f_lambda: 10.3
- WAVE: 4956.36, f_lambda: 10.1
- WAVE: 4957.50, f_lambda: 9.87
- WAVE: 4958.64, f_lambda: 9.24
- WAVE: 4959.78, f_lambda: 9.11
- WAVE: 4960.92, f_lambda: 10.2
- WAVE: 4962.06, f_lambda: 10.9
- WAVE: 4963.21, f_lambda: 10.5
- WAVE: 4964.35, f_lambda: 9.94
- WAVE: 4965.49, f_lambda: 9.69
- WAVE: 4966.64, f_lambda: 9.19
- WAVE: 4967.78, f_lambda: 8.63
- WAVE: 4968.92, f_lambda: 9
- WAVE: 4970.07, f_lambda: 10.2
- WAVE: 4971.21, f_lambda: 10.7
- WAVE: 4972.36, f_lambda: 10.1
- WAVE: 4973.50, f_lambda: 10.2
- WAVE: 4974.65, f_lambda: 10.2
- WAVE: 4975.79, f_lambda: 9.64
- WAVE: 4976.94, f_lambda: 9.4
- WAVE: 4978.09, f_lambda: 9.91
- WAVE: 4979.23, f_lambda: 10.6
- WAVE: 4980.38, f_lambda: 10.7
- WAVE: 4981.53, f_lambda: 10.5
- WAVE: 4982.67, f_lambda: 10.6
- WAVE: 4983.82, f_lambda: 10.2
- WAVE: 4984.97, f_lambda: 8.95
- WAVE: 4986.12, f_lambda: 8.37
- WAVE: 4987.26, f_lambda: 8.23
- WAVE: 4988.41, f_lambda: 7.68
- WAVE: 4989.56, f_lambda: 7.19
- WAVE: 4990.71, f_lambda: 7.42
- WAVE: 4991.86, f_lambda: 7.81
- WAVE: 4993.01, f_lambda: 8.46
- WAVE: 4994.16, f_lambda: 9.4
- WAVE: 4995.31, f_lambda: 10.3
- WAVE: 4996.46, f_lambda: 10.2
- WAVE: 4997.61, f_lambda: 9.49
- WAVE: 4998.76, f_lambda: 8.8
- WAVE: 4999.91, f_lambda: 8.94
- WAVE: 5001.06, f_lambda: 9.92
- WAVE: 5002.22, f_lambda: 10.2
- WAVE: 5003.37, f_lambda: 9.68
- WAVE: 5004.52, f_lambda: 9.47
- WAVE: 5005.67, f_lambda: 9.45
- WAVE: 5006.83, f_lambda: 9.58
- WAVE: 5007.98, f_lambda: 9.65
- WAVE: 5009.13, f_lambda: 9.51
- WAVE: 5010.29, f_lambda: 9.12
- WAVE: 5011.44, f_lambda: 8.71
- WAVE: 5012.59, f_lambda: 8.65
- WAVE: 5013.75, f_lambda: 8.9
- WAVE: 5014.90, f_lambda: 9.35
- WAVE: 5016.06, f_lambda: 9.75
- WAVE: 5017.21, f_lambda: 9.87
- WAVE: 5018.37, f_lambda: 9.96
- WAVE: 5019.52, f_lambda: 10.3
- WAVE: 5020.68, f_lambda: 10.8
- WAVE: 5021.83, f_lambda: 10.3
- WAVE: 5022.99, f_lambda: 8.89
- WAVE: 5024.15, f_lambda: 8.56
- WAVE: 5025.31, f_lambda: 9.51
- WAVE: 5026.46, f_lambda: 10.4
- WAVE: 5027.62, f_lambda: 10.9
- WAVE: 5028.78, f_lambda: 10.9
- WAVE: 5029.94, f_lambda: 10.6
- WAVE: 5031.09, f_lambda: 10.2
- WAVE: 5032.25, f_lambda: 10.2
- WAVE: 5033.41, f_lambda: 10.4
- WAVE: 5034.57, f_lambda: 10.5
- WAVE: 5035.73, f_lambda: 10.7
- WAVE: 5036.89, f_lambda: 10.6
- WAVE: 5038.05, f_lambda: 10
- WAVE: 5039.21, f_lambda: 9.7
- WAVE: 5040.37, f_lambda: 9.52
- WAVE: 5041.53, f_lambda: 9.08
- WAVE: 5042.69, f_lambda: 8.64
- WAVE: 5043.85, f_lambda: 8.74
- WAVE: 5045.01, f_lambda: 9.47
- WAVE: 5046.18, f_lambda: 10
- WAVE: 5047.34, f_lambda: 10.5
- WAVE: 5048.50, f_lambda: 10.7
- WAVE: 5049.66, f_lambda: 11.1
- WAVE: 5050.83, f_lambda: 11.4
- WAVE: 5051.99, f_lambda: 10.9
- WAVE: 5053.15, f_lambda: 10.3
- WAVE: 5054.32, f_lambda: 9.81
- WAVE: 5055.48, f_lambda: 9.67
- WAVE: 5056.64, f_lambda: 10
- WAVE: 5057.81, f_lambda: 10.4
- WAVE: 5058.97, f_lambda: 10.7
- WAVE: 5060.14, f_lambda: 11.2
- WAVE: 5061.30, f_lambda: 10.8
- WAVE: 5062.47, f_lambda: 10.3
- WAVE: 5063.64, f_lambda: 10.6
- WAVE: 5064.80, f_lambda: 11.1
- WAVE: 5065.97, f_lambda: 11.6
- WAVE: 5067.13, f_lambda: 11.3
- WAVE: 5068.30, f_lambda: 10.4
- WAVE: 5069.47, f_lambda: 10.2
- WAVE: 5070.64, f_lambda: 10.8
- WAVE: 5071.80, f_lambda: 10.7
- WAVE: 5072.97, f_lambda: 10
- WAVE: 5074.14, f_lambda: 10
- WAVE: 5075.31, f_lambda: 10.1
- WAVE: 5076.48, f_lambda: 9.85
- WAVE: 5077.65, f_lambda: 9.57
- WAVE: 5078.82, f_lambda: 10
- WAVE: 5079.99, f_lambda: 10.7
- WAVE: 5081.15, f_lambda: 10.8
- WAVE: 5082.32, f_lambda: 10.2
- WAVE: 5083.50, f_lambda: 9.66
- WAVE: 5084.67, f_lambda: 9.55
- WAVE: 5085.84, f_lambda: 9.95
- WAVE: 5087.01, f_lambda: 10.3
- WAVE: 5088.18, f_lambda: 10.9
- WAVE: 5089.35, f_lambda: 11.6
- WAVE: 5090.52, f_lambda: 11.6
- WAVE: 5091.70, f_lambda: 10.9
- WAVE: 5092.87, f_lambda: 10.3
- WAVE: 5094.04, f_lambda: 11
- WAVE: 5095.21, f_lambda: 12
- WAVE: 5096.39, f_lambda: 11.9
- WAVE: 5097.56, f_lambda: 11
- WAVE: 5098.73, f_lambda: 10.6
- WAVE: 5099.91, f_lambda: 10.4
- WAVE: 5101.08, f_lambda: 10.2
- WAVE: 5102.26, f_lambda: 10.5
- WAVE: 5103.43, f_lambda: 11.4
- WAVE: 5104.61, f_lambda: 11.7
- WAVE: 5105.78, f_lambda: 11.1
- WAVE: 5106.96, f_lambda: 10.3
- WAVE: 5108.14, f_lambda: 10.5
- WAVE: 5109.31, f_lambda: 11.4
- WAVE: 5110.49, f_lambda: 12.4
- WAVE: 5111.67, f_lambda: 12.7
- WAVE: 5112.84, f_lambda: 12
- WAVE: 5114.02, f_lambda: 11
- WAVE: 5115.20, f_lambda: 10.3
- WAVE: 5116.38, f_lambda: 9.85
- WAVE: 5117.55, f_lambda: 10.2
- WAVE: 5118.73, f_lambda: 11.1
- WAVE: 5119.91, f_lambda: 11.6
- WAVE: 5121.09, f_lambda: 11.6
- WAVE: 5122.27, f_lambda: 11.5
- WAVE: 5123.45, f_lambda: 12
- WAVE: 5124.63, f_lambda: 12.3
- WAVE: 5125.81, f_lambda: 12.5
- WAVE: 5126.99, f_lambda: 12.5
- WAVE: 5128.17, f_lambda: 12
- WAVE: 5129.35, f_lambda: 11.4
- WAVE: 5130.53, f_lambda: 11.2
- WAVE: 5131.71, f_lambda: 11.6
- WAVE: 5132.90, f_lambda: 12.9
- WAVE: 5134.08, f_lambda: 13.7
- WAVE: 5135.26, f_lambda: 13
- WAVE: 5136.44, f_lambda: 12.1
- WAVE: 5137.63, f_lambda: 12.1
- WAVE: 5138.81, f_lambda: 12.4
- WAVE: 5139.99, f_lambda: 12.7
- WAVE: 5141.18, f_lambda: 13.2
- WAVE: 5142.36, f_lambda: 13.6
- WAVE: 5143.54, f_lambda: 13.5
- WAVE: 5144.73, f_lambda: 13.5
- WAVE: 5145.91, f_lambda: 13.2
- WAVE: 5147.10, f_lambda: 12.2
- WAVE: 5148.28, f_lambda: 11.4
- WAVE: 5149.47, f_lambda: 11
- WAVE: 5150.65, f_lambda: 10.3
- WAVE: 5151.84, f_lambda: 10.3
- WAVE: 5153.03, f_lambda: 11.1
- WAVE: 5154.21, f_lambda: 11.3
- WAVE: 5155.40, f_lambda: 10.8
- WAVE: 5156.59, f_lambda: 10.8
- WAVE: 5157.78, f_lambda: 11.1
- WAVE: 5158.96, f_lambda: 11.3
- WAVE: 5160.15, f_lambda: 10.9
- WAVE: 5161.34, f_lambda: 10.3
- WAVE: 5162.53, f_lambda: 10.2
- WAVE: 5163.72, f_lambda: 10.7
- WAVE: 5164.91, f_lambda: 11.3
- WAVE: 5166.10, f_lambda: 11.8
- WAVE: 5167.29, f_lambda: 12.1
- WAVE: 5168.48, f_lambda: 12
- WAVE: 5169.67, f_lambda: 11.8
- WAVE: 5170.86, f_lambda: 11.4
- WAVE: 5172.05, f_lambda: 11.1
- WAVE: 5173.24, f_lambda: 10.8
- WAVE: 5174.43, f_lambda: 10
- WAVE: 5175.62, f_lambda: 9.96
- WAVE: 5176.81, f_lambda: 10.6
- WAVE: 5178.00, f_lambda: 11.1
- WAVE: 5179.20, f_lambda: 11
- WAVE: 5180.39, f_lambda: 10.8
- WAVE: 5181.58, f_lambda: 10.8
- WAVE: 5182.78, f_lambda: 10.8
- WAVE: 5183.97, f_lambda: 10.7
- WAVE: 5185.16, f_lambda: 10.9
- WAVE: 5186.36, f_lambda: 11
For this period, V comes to 0.13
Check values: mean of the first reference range 8.69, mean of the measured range 8.38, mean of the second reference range 11.6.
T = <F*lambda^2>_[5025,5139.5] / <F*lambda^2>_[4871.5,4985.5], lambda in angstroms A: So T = 1.31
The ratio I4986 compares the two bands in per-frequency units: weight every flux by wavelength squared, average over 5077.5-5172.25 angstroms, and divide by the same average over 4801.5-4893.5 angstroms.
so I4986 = 1.5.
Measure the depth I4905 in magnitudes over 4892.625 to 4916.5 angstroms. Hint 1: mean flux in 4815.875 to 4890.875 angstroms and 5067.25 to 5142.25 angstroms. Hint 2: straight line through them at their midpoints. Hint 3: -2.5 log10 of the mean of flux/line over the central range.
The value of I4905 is 0.26 mag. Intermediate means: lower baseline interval 8.67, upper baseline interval 11.2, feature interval 7.26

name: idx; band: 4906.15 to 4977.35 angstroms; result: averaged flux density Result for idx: 9.35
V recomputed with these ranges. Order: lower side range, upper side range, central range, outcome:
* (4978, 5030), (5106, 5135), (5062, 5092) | 0.03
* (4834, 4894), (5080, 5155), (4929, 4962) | -0.03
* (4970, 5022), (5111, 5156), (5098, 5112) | 0.03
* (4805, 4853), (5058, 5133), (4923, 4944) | 0.02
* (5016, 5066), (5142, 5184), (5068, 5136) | -0.03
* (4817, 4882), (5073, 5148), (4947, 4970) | 0.00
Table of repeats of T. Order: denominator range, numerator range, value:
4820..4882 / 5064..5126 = 1.37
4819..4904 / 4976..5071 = 1.27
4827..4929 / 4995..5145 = 1.40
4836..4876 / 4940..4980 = 1.18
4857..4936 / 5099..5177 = 1.55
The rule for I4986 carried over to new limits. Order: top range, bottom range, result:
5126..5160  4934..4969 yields 1.35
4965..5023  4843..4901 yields 1.23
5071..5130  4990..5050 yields 1.17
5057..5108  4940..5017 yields 1.17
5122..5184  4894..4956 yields 1.49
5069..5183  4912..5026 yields 1.27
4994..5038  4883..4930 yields 1.32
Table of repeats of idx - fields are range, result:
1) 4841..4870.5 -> 8.59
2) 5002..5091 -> 10.1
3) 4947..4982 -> 9.97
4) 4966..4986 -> 9.89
